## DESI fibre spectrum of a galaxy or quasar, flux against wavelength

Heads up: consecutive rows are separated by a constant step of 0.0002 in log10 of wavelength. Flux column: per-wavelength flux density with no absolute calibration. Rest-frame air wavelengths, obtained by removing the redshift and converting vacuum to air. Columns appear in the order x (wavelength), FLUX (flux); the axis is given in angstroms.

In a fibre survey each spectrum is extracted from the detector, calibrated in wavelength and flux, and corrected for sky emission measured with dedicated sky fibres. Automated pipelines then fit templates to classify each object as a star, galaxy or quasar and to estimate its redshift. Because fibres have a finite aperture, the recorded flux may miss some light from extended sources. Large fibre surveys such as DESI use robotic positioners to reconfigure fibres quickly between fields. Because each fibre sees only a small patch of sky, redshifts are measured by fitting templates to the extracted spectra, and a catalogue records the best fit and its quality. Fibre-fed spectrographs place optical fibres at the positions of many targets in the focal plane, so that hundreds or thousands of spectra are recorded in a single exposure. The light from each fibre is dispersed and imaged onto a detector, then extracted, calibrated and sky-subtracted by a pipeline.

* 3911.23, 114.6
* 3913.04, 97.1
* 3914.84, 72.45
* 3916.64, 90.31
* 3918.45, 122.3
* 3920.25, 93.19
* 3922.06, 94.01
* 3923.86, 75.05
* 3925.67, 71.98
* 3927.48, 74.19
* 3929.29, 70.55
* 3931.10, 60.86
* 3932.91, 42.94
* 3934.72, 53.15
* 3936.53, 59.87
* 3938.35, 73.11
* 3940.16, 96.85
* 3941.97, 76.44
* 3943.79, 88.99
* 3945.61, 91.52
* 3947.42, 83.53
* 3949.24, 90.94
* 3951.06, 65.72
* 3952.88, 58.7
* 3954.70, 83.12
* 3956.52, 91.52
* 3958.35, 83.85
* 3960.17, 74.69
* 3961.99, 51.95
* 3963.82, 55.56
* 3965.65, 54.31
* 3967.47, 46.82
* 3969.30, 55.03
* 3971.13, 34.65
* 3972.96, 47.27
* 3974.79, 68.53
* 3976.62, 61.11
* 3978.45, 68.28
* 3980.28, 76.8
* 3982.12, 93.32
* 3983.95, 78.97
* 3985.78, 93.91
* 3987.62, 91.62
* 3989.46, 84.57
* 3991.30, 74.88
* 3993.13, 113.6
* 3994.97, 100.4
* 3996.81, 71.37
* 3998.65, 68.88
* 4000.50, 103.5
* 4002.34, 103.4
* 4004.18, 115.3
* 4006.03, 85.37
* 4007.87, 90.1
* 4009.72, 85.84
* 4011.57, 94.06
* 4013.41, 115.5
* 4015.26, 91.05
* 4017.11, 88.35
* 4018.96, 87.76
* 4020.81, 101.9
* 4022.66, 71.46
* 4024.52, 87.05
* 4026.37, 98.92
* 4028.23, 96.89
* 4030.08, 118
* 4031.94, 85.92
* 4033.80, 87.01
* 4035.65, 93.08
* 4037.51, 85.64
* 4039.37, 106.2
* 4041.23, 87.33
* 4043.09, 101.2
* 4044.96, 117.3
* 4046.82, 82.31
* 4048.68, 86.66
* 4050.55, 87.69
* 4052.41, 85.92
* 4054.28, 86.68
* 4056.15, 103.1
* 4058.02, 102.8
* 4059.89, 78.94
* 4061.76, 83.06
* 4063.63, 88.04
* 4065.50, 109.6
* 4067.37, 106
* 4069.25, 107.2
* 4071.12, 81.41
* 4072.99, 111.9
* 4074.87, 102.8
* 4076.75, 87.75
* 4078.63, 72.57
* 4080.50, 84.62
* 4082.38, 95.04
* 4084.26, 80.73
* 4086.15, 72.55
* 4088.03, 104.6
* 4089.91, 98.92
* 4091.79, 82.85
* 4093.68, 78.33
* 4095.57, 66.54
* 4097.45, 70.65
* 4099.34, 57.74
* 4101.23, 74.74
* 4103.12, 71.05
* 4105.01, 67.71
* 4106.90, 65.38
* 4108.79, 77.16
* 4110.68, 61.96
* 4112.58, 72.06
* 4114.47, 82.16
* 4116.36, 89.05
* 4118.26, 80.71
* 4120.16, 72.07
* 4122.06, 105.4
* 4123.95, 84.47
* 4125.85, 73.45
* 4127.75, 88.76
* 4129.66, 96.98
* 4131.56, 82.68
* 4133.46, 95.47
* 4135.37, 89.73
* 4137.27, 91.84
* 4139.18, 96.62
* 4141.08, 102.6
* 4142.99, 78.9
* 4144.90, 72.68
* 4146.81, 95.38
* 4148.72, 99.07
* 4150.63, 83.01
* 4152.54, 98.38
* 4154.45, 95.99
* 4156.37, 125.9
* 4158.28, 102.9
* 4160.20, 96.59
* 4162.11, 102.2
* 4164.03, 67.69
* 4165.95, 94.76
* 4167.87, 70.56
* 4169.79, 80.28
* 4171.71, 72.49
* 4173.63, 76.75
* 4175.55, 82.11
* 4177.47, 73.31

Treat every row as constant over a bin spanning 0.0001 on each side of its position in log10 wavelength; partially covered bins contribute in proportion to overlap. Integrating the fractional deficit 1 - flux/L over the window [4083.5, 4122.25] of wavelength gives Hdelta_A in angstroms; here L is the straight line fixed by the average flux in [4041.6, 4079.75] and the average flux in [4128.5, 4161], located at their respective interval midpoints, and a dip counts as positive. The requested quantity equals 7.0 angstroms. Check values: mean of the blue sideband 94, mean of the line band 77.2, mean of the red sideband 94.3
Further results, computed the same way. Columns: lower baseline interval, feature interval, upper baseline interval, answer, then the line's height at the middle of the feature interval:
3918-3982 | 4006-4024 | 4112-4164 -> -3.1 angstroms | 78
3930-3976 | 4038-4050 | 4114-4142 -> -2.7 angstroms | 78.7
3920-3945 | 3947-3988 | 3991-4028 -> 6.3 angstroms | 82.2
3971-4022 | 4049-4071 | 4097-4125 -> -3.7 angstroms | 80.3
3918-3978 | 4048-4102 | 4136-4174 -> -3.4 angstroms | 82.9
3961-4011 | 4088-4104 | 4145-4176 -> 1.5 angstroms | 85.1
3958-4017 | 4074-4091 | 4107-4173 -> -0.9 angstroms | 84.3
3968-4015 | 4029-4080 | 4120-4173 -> -5.0 angstroms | 85.8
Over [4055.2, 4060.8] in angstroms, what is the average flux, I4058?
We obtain 94.9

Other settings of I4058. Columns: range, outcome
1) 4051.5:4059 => 94.5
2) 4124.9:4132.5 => 85.4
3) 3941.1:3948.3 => 85.2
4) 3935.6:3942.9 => 76.5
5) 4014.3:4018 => 89.9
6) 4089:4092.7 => 91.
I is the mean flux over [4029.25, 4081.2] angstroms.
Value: 94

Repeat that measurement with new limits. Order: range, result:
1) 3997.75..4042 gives 93.7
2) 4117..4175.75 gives 89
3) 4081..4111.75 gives 76.7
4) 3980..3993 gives 87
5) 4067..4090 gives 92.2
